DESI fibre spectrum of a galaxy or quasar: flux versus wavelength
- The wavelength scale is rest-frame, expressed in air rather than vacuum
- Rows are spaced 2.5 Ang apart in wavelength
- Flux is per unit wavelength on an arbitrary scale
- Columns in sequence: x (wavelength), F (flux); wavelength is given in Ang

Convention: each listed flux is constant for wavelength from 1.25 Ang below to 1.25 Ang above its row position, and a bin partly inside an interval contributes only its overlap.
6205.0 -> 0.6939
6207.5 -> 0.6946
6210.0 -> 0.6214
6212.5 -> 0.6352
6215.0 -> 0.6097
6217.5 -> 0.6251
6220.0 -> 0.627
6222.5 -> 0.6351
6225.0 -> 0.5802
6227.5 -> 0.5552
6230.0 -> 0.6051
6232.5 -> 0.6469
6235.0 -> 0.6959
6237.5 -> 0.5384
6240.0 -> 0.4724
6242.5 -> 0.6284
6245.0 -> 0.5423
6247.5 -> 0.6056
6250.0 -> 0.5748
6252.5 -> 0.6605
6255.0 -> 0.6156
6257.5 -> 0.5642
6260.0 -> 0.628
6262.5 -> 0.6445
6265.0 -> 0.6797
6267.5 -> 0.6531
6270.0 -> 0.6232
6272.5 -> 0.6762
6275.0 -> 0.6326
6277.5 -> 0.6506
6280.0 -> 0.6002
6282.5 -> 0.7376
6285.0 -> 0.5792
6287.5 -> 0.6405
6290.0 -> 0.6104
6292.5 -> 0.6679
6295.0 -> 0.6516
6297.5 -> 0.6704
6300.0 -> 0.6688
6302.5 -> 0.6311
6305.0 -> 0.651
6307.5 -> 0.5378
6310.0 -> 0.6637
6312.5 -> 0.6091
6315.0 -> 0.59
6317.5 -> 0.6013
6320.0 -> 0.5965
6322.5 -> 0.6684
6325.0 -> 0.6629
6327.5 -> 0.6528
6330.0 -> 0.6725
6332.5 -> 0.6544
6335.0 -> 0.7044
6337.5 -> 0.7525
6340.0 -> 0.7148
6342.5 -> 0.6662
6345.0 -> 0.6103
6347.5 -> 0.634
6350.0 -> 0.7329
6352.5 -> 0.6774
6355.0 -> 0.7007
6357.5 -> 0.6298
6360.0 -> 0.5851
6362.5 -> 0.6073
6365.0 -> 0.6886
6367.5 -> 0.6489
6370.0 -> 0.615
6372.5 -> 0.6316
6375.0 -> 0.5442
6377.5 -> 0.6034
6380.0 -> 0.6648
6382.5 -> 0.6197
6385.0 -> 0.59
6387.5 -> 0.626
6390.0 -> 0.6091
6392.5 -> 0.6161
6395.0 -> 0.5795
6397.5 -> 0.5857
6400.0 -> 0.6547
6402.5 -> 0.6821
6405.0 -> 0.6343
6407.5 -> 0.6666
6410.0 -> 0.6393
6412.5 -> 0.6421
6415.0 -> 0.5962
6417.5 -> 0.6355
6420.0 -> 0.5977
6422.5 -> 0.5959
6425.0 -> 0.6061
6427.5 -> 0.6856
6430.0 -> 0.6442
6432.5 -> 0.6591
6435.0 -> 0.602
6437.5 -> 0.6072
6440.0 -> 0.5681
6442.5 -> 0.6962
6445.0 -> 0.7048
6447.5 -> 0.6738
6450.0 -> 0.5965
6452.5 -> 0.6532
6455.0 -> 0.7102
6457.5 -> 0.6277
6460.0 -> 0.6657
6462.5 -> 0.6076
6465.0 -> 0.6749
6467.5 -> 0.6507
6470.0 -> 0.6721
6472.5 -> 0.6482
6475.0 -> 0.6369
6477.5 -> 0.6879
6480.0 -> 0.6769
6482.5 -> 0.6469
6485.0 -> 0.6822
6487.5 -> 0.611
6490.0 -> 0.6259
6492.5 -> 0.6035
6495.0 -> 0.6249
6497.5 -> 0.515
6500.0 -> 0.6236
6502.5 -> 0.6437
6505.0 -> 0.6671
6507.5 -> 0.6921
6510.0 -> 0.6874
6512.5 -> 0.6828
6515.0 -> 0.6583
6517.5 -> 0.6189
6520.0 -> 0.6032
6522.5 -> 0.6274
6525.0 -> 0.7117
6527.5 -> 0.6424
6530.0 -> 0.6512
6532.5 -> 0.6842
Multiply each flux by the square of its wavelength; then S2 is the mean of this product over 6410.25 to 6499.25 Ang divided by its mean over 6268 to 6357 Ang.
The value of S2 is 1.0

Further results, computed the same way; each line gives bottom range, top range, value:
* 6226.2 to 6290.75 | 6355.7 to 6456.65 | 1.07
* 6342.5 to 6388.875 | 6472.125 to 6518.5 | 1.06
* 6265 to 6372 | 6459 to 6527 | 1.05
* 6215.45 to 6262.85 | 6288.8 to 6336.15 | 1.09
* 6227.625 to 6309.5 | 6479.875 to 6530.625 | 1.11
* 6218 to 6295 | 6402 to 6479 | 1.10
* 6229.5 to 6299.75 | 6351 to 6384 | 1.04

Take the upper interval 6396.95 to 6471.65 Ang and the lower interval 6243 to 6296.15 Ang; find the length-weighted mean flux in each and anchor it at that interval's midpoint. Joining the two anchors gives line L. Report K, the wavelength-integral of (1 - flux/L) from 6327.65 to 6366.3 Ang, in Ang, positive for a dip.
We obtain -1.98 Ang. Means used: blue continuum 0.63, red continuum 0.642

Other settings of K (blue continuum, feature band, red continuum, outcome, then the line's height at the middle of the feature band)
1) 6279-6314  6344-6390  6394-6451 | 0.1 Ang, 0.635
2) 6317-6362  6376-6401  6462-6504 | 1.5 Ang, 0.654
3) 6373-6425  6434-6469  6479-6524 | -0.9 Ang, 0.629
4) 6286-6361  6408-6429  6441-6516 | 0.8 Ang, 0.651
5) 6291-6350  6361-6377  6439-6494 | 0.7 Ang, 0.651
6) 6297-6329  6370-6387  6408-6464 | 0.6 Ang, 0.634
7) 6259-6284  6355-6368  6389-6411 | 0.0 Ang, 0.637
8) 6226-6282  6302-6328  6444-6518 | 0.0 Ang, 0.624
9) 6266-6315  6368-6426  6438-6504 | 2.0 Ang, 0.641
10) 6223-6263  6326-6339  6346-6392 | -1.3 Ang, 0.623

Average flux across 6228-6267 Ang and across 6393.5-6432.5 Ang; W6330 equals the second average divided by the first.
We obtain 1.0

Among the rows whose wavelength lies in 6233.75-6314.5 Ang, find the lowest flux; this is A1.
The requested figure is 0.4724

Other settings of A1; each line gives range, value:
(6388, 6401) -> 0.5795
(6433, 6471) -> 0.5681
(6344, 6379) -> 0.5442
